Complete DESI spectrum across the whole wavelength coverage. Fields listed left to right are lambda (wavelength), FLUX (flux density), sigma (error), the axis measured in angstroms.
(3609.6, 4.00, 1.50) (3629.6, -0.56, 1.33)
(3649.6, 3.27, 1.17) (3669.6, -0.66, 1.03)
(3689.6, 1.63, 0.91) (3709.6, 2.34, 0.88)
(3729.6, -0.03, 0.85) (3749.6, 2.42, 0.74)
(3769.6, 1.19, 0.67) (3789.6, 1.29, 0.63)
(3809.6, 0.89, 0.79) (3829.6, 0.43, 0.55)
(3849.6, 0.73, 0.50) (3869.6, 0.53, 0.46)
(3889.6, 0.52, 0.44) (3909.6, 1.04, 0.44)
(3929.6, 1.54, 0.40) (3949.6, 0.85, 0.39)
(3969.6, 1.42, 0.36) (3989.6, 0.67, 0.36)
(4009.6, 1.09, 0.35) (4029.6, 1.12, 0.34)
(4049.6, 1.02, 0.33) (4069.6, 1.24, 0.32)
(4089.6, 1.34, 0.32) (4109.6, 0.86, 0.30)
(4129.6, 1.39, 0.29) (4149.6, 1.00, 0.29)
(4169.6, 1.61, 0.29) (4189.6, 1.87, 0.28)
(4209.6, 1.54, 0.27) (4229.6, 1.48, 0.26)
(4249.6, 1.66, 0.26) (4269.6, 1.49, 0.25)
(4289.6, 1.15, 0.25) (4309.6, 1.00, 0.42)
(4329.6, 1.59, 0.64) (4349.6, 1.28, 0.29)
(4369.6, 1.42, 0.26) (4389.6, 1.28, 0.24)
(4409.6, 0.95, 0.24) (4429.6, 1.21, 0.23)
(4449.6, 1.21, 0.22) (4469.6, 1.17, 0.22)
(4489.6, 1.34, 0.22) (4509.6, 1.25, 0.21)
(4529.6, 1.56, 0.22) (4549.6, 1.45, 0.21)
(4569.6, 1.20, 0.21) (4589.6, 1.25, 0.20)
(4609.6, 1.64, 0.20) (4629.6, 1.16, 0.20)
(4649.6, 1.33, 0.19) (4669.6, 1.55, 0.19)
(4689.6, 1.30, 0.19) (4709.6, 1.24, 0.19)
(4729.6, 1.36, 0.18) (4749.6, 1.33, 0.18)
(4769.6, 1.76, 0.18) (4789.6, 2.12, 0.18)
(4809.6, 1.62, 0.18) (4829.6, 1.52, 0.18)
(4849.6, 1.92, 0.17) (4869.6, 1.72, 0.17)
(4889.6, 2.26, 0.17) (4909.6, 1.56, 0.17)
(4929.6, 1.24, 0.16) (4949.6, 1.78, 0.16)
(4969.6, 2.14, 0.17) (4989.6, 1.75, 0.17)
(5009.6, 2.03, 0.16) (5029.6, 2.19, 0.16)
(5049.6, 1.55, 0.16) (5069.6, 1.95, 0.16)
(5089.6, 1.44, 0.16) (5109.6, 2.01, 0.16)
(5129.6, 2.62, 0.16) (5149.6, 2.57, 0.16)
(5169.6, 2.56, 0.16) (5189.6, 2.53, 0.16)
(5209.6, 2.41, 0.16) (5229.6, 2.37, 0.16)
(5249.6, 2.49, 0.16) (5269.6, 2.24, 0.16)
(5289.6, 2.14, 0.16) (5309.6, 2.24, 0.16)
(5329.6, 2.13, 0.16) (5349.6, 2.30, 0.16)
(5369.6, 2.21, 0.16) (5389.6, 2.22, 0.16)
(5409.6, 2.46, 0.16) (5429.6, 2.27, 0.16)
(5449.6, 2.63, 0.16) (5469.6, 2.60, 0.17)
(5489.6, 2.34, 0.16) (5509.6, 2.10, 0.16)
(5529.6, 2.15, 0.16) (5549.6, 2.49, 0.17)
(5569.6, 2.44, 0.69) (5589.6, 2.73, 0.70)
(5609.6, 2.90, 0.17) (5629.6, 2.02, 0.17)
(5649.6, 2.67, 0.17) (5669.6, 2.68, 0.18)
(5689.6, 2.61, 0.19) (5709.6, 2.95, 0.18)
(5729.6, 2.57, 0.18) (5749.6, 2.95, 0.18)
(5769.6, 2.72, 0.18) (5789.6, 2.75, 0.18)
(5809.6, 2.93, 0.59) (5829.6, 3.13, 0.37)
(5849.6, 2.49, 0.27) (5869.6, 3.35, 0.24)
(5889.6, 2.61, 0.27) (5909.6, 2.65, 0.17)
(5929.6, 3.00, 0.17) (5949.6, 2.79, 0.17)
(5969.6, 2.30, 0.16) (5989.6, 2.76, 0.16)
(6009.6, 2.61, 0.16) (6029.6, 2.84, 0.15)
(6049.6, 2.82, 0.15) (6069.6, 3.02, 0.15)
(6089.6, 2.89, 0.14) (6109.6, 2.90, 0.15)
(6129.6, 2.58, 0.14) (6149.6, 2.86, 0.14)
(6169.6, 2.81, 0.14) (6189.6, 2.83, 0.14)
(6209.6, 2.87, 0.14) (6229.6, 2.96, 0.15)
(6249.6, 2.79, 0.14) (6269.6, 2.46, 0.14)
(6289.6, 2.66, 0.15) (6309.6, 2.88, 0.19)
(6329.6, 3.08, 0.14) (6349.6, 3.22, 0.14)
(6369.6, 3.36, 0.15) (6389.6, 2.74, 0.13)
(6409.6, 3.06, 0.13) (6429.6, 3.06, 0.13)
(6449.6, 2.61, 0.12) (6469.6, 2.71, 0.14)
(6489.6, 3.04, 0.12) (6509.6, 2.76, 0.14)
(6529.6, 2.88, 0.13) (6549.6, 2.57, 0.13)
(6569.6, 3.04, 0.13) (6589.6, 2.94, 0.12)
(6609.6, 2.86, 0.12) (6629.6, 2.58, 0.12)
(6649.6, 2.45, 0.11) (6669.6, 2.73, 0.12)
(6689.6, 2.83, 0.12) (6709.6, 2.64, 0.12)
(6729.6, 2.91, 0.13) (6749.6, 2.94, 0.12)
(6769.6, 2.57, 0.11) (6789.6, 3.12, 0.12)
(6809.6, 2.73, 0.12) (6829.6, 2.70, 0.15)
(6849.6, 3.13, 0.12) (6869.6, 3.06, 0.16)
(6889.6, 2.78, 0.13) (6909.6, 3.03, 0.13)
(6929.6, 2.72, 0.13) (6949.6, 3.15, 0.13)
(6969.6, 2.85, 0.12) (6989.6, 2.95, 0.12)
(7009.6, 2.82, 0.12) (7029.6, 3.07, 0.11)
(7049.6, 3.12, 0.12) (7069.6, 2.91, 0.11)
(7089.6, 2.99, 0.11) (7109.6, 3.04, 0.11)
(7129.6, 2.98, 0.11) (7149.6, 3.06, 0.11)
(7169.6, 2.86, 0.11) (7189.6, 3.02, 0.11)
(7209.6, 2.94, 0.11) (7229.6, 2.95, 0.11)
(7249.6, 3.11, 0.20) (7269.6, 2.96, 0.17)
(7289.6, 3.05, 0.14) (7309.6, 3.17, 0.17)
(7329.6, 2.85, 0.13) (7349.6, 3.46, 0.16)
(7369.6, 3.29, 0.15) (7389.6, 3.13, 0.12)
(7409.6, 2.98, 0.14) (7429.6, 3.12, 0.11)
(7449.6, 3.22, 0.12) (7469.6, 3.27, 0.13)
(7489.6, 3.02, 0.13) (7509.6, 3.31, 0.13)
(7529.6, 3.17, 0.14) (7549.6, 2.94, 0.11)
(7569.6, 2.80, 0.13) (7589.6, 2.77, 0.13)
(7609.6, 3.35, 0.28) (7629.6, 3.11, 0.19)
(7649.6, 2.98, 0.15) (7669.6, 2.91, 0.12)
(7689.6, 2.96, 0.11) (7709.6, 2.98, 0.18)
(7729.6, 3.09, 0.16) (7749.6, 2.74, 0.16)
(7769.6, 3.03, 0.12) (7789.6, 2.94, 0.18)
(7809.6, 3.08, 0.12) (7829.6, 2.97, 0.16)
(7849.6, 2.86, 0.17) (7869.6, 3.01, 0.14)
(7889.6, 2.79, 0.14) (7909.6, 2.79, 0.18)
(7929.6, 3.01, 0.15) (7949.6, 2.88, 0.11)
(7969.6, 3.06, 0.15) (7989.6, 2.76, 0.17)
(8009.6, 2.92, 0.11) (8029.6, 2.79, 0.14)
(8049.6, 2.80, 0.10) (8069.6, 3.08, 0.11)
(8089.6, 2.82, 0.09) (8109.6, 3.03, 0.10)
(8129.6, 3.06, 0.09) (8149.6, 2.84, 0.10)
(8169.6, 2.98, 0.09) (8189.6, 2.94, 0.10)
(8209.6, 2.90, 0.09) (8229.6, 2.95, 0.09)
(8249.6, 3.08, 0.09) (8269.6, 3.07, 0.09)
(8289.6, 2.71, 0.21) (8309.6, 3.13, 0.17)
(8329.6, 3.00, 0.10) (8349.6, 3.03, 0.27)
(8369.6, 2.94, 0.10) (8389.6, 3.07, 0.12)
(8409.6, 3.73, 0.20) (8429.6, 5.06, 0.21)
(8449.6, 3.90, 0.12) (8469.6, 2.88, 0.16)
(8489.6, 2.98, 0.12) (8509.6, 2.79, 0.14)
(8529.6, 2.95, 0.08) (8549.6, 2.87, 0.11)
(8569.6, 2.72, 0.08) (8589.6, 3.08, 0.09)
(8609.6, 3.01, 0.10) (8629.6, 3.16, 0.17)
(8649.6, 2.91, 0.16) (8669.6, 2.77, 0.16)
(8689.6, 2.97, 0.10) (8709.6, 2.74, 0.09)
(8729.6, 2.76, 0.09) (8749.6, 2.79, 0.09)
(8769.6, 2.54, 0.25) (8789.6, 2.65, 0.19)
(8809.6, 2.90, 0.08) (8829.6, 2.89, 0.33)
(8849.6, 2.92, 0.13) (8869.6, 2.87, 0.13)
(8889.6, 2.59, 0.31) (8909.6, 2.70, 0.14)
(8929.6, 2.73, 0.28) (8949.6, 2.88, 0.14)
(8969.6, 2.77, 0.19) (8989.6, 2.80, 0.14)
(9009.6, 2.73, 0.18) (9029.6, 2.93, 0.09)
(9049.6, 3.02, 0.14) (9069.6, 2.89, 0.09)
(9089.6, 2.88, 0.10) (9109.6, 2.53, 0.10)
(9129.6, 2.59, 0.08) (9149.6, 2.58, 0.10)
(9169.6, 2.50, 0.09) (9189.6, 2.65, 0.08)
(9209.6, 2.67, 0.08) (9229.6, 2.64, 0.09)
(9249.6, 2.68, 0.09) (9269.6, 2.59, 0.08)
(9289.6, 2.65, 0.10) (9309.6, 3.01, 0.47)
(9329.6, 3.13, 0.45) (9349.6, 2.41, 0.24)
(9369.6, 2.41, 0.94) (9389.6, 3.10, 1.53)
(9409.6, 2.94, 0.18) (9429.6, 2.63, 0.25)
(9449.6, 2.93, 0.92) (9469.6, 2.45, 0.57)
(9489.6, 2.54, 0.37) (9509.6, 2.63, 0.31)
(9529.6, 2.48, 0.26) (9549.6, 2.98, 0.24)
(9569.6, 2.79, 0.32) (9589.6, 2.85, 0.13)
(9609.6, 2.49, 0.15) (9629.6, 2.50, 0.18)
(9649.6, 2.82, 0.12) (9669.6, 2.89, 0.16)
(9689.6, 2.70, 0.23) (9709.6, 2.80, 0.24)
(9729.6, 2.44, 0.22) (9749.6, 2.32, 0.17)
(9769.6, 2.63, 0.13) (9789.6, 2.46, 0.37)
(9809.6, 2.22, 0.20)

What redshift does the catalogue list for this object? 0.283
